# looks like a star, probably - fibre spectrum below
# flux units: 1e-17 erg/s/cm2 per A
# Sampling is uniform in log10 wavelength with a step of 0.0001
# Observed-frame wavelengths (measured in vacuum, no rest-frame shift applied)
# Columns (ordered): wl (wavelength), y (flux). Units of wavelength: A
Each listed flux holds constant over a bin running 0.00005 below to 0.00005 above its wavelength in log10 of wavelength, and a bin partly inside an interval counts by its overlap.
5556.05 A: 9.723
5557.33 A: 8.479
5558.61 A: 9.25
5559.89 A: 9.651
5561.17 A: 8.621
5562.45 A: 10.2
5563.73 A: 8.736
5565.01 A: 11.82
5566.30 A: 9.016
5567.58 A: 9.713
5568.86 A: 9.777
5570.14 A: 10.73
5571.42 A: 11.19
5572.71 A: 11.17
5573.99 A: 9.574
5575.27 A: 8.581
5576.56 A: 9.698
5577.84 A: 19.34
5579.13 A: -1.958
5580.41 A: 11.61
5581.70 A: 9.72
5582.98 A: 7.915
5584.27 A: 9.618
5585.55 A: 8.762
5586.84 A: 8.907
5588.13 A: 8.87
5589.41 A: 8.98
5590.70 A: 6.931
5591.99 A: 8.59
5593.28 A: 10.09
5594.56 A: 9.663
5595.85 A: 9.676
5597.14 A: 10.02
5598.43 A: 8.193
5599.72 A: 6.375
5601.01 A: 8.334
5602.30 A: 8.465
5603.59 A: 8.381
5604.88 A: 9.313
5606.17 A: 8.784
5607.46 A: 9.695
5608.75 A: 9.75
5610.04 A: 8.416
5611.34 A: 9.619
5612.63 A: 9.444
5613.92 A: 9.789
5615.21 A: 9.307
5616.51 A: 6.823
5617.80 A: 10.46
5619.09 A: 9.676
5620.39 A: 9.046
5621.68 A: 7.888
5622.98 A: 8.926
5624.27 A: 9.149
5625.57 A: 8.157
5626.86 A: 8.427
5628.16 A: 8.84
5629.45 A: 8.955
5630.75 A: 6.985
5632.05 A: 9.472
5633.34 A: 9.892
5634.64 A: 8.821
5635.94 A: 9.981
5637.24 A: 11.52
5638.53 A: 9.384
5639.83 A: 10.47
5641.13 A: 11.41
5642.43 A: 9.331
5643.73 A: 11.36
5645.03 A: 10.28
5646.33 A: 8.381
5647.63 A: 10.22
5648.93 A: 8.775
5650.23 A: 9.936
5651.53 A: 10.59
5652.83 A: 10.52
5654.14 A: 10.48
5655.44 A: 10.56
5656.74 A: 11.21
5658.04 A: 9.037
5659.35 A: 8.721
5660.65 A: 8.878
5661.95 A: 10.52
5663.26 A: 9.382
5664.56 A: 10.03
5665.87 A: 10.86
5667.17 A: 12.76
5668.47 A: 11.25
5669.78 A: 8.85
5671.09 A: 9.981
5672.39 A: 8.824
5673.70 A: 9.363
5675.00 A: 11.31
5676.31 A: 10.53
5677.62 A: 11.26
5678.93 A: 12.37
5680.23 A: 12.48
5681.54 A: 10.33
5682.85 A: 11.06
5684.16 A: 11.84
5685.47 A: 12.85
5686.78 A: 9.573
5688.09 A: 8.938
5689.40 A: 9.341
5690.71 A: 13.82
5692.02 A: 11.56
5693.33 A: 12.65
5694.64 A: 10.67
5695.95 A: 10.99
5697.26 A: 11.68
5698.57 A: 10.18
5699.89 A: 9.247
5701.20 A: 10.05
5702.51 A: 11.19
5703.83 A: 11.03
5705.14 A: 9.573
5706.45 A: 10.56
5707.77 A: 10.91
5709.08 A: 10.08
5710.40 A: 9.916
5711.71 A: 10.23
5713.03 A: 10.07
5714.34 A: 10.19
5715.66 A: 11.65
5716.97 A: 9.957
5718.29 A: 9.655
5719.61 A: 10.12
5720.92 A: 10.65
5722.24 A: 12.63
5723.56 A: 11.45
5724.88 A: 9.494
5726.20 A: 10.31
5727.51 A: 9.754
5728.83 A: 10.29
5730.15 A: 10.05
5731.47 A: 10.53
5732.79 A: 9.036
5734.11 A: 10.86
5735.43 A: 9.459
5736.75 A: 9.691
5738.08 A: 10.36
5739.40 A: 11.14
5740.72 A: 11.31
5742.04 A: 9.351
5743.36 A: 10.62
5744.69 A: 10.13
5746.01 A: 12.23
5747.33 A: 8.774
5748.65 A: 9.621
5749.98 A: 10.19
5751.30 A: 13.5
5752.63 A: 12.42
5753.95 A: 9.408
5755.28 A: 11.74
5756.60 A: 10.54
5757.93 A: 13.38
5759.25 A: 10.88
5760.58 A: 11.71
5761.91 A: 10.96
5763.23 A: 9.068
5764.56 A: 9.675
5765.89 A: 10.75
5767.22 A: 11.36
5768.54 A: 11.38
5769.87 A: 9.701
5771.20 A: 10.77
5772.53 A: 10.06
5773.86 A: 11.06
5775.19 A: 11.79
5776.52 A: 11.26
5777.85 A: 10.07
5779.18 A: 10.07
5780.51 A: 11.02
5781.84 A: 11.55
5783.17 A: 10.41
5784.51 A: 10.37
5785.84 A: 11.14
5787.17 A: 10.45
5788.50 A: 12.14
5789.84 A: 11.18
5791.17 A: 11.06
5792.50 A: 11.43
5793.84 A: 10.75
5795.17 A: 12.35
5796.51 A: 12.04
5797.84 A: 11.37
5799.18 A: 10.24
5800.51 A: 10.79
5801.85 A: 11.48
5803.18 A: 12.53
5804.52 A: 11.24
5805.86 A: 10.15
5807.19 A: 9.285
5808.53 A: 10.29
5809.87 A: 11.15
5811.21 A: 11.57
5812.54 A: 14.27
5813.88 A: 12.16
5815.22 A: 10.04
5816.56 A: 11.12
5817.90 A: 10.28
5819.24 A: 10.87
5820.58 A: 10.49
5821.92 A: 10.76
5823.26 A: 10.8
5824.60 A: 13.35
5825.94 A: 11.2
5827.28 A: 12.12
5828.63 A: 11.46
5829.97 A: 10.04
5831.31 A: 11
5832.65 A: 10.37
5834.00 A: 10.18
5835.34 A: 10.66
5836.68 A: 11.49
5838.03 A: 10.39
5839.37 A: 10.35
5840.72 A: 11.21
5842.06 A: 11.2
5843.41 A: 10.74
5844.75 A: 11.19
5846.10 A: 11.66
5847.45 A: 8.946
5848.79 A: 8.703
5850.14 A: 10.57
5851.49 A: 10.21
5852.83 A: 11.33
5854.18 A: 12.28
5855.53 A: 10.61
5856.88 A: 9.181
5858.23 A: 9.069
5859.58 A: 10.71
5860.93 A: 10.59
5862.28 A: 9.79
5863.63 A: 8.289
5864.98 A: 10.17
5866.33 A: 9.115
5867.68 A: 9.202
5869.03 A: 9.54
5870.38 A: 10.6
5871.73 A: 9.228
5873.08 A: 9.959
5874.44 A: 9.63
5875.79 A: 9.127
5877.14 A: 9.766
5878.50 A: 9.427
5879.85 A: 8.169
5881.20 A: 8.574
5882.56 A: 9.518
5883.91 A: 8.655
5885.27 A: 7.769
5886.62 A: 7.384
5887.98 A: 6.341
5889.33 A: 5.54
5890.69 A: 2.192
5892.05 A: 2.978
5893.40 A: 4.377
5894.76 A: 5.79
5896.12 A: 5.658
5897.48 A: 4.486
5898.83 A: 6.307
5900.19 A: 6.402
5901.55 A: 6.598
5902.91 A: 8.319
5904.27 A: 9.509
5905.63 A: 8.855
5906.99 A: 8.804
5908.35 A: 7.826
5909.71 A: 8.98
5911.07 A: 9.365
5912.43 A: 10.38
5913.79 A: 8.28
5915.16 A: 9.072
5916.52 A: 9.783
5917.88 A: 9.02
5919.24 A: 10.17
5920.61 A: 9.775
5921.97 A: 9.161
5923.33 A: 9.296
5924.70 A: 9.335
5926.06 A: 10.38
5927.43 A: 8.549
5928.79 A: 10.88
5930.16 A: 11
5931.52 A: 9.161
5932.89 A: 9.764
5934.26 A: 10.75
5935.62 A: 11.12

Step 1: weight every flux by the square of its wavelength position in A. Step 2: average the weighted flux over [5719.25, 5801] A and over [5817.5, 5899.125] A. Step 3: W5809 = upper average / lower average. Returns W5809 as 0.90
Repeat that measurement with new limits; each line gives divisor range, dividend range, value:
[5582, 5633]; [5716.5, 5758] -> 1.25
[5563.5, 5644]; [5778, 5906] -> 1.15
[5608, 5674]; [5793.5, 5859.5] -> 1.21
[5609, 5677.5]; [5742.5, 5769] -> 1.17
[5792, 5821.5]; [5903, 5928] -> 0.86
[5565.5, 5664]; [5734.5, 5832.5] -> 1.24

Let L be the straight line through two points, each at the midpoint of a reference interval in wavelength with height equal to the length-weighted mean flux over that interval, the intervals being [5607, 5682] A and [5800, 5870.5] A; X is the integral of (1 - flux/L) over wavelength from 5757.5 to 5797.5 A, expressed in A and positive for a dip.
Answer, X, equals -2.1 A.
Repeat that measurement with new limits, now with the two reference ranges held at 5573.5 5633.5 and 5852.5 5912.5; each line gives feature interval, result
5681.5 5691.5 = -2.6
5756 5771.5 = -4.1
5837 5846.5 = -2.9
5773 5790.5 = -4.9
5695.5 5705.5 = -2.0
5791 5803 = -4.0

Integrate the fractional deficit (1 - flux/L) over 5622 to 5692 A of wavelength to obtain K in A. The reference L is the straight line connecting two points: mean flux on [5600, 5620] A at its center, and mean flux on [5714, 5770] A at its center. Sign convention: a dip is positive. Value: -3.7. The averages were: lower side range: 9.03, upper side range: 10.6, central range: 10.1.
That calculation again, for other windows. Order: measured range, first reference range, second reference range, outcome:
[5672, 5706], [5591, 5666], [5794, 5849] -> -3.4 A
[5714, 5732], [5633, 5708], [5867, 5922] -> -1.1 A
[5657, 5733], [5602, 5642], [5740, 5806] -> -3.7 A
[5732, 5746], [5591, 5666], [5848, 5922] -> -2.0 A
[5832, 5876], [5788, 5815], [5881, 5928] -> -3.0 A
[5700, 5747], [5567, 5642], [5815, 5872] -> -2.5 A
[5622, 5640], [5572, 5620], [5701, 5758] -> 0.6 A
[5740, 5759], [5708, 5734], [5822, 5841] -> -0.8 A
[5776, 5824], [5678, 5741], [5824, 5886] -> -3.3 A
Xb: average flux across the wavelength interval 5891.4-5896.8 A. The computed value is 4.71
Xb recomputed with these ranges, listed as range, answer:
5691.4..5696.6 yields 11.5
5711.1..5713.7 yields 10.2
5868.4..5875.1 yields 9.79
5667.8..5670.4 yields 10.1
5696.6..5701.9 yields 10.3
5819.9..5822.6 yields 10.6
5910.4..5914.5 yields 9.33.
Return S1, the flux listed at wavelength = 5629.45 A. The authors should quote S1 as 8.955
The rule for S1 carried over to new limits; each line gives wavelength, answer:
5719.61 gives 10.12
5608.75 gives 9.75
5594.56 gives 9.663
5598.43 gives 8.193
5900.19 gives 6.402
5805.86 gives 10.15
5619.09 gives 9.676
